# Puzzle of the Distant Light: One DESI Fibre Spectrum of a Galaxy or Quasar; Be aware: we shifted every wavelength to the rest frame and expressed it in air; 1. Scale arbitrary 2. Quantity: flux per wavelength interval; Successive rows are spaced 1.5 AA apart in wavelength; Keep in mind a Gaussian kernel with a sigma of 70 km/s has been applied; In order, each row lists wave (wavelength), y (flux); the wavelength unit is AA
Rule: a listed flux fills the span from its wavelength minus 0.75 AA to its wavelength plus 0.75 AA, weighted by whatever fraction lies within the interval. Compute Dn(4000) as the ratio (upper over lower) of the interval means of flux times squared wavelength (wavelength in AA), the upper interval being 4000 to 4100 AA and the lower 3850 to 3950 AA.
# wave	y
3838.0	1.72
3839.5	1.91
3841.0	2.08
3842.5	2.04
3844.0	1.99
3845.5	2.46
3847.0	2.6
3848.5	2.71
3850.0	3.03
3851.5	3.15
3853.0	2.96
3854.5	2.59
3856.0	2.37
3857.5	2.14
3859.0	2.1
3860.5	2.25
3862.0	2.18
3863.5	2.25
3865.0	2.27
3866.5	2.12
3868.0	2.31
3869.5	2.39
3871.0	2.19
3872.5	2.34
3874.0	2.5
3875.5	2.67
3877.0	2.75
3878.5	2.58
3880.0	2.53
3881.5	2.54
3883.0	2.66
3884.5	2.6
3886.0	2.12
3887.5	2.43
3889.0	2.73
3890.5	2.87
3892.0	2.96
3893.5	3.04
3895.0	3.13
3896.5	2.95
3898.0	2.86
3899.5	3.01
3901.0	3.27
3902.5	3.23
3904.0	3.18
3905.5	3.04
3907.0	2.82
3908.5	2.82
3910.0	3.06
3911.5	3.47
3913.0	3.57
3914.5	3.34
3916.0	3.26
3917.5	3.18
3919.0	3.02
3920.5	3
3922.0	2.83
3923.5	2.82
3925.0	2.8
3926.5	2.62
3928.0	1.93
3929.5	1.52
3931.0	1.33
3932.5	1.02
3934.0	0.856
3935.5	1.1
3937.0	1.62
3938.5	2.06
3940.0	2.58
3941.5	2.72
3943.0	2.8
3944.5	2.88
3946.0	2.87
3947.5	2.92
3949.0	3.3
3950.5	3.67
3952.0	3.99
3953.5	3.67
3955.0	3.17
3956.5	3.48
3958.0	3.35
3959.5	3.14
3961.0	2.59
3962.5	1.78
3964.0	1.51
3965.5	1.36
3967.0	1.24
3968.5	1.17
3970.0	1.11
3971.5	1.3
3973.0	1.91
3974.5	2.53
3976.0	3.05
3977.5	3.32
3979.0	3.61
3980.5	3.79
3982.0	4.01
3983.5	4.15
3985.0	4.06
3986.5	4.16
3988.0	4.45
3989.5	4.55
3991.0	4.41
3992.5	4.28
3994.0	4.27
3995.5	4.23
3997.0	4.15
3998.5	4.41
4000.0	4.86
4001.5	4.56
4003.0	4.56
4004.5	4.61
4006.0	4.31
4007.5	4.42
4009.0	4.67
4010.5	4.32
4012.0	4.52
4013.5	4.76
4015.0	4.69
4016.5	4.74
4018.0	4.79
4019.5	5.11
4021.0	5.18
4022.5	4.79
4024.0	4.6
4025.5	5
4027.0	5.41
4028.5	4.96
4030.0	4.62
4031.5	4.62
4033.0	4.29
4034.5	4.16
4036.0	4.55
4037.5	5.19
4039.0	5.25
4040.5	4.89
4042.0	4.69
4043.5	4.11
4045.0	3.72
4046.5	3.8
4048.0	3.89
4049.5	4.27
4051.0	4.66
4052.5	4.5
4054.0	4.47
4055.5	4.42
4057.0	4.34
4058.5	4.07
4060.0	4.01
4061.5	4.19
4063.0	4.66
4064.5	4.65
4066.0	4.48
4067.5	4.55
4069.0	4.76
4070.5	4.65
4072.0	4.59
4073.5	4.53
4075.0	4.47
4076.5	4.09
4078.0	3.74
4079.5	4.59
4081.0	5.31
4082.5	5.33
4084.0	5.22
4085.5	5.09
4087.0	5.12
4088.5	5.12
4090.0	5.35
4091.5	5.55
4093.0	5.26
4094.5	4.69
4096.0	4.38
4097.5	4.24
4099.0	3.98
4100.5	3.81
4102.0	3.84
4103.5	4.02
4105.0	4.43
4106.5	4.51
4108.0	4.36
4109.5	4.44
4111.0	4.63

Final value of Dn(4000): 1.92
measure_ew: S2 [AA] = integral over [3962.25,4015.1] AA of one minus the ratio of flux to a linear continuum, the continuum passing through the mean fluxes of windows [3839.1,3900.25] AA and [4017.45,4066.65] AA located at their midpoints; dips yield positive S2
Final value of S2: 5.1 AA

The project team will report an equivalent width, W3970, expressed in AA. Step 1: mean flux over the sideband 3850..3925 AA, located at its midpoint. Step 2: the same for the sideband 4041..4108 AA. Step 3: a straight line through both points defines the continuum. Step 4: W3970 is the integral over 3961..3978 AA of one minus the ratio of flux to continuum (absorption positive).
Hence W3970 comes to 8.06 AA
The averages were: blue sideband 2.75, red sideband 4.5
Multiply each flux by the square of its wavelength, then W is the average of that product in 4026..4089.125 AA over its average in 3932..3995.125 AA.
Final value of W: 1.7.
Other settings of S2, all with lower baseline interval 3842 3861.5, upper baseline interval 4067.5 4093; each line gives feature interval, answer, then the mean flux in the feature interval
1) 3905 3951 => 9.35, 2.6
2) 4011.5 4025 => -1.92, 4.81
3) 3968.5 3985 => 4.11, 2.85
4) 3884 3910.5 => 0.61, 2.9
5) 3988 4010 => -2.40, 4.45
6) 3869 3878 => 0.80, 2.48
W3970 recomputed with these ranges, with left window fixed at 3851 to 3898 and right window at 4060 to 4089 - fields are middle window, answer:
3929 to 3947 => 7.1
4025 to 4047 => -1.9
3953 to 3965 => 2.2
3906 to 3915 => -0.8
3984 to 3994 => -1.5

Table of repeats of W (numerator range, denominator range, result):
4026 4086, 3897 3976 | 1.88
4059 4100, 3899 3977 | 1.95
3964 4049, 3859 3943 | 1.67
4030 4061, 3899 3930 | 1.59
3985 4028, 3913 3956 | 1.81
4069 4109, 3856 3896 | 2.07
